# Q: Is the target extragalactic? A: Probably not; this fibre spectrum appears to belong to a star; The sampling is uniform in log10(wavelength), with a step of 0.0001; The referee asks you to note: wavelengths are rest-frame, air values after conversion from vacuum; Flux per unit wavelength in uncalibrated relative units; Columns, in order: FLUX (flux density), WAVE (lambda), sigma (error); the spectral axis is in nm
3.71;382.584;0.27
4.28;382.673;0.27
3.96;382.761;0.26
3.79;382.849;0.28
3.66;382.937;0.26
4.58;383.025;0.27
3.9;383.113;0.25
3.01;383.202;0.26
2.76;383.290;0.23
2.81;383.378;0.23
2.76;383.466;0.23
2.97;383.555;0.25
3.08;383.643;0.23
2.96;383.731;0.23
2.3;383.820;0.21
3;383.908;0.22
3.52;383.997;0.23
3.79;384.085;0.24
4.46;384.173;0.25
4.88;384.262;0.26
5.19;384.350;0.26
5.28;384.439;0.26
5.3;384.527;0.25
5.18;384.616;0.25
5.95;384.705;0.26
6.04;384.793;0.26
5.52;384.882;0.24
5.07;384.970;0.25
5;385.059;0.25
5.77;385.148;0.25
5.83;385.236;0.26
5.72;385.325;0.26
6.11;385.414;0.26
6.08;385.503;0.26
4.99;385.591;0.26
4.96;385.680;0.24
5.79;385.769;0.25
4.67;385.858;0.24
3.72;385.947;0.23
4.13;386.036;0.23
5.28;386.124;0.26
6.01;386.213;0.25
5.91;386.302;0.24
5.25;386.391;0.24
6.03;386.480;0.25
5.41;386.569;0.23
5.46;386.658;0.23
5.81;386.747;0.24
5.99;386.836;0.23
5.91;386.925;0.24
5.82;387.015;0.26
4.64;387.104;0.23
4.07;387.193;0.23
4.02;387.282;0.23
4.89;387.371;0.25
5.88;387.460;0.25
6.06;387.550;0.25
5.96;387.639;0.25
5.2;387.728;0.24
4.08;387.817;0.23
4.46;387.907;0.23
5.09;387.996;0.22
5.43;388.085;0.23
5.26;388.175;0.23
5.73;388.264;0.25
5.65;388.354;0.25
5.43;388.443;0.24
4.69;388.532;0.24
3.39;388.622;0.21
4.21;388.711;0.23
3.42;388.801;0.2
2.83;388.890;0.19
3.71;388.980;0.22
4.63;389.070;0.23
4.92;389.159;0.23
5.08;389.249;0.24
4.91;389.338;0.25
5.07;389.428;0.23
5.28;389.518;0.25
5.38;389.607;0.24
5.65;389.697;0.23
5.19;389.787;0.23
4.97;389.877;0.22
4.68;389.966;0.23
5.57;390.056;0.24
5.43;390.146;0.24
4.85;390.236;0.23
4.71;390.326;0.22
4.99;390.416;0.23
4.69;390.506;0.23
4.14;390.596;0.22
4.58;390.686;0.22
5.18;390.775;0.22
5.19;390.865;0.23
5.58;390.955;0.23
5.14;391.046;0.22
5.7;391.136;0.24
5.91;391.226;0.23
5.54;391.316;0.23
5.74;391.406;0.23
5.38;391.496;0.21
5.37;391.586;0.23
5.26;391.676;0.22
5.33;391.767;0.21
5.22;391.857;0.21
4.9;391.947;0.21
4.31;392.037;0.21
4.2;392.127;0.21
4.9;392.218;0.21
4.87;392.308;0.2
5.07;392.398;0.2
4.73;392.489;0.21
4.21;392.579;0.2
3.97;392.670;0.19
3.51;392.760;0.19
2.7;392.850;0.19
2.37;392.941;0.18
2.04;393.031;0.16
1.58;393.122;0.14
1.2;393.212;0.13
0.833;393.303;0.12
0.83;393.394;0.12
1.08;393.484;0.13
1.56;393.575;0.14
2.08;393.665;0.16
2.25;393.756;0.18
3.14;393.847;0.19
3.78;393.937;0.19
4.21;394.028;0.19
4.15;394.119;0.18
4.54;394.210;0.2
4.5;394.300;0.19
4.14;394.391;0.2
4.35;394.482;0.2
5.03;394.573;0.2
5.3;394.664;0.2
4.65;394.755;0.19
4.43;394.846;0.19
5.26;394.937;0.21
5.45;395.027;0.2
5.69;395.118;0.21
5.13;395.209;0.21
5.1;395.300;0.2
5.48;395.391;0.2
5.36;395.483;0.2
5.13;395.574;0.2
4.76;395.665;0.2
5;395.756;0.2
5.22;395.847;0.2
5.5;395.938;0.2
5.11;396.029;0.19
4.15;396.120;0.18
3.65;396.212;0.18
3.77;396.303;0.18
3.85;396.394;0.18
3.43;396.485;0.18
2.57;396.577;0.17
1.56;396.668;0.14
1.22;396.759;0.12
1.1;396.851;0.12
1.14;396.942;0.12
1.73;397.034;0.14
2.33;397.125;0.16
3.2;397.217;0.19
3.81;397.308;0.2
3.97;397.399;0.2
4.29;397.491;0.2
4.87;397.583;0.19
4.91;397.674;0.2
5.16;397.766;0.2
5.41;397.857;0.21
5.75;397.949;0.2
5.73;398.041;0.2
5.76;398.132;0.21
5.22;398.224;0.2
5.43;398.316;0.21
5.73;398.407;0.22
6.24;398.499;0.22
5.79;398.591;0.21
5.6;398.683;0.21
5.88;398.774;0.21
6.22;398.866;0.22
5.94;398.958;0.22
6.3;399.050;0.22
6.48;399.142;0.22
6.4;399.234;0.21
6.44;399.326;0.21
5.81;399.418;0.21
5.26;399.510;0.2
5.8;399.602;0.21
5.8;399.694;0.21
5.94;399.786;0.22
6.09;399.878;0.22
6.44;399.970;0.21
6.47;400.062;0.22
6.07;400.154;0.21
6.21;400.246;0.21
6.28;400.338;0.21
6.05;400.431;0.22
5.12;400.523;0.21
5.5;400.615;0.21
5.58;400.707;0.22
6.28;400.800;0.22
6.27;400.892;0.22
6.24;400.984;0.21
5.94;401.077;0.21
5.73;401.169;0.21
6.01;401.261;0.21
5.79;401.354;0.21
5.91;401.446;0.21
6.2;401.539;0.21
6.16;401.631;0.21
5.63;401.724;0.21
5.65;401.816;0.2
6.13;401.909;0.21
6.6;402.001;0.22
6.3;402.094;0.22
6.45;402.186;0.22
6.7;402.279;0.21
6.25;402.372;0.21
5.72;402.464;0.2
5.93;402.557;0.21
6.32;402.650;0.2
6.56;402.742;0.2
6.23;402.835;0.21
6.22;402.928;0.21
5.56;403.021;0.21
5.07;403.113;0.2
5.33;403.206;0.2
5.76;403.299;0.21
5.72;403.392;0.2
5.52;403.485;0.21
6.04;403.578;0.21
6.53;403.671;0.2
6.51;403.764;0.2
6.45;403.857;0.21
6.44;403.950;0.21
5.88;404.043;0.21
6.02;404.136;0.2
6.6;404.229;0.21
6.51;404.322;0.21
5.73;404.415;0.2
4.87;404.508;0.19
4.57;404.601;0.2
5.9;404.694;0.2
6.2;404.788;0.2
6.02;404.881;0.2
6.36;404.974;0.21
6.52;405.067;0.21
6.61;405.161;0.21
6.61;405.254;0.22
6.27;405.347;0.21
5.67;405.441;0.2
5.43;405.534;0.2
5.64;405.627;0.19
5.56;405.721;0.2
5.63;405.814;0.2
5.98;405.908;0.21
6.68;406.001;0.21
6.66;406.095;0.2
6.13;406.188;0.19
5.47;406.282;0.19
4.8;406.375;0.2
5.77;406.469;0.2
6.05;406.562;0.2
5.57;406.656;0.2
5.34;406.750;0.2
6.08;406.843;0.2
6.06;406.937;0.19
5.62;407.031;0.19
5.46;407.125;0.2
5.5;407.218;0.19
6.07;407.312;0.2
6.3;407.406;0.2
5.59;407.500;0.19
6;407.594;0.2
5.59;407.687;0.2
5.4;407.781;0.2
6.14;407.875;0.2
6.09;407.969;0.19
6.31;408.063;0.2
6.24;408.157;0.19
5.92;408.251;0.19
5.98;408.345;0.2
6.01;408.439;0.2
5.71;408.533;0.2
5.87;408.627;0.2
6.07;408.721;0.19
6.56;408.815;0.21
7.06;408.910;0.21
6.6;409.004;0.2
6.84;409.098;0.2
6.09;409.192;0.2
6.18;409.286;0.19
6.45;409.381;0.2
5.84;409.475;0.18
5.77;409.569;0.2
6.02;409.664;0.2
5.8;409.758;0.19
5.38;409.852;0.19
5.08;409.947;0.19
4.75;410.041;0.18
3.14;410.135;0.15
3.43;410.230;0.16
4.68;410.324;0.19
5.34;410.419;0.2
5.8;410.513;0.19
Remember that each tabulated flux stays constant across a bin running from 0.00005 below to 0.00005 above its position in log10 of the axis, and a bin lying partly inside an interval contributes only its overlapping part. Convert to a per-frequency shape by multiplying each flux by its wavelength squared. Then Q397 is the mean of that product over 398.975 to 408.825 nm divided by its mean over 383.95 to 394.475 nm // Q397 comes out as 1.4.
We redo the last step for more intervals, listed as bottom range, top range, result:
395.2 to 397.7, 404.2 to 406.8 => 1.62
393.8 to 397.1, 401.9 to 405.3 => 1.54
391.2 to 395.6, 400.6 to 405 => 1.53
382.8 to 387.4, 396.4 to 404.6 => 1.26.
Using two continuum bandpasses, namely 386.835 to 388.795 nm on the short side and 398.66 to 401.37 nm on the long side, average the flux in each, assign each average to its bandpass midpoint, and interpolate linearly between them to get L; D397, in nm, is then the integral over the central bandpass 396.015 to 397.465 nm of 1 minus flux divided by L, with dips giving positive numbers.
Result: 0.721 nm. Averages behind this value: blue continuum 5.03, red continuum 6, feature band 2.88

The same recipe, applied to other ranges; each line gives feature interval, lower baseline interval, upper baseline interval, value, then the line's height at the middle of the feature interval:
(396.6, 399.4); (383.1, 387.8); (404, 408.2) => 0.43 nm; 5.48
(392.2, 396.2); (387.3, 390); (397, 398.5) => 0.67 nm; 4.75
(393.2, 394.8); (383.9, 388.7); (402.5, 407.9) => 0.65 nm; 5.47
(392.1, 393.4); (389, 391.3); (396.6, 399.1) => 0.45 nm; 4.87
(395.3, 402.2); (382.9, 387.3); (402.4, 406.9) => 0.52 nm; 5.58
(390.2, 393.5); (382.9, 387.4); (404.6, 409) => 0.56 nm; 5.11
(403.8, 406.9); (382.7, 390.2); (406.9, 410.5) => -0.18 nm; 5.61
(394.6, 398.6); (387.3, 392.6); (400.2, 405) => 0.80 nm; 5.51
